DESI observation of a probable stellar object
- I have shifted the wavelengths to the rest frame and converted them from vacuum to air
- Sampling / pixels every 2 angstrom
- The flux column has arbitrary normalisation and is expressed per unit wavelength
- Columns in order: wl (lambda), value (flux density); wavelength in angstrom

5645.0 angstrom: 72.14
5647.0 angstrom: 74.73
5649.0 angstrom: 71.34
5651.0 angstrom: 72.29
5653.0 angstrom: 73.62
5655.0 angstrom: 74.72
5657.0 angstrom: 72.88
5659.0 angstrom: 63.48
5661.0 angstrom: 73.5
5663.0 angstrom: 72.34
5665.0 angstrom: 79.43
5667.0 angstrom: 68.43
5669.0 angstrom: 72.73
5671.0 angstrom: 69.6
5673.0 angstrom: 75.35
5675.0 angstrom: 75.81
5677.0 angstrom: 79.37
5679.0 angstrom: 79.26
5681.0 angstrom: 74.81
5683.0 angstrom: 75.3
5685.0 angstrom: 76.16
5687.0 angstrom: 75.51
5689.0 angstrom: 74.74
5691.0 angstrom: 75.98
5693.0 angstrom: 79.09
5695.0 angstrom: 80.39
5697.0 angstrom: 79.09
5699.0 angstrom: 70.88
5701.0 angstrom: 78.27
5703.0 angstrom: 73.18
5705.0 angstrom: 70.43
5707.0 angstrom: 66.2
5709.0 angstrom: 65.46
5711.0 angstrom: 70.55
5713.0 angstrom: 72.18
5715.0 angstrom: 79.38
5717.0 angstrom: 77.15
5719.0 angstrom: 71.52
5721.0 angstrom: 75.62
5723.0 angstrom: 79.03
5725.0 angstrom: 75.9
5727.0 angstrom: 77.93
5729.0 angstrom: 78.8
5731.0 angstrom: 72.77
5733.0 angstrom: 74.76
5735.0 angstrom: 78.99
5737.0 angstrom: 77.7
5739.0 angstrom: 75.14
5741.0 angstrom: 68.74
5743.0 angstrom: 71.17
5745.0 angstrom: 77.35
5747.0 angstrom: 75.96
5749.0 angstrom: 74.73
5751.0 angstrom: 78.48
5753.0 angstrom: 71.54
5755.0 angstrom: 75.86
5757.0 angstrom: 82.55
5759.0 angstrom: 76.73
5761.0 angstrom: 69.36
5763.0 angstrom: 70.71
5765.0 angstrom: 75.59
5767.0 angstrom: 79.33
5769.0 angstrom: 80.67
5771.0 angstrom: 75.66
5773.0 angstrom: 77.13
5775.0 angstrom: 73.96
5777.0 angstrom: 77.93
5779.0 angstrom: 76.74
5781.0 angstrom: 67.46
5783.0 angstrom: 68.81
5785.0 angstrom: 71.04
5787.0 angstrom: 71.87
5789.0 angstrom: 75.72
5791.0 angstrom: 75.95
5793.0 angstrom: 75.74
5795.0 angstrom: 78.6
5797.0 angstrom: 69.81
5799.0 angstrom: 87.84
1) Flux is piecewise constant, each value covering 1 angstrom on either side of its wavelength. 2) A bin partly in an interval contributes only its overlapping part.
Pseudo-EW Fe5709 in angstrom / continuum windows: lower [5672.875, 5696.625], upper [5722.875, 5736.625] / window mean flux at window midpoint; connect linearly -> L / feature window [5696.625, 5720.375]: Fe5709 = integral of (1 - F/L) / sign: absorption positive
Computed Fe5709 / 1.27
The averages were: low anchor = 76.9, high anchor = 76.8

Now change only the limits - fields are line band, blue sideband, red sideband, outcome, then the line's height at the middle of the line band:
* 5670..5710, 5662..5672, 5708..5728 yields -0.7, 73.4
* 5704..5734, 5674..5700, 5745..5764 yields 0.8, 76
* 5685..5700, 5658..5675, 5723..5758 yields -0.6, 73.4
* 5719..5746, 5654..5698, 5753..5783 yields -0.1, 75.2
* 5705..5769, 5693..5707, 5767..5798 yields 0.0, 74.8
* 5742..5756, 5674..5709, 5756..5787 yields 0.0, 74.9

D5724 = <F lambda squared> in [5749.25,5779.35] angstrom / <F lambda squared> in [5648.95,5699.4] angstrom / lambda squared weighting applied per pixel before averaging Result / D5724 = 1.1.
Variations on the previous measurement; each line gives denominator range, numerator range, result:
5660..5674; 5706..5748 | 1.04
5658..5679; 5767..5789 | 1.05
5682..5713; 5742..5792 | 1.04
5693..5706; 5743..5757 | 1.02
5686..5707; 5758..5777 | 1.03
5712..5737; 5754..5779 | 1.02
